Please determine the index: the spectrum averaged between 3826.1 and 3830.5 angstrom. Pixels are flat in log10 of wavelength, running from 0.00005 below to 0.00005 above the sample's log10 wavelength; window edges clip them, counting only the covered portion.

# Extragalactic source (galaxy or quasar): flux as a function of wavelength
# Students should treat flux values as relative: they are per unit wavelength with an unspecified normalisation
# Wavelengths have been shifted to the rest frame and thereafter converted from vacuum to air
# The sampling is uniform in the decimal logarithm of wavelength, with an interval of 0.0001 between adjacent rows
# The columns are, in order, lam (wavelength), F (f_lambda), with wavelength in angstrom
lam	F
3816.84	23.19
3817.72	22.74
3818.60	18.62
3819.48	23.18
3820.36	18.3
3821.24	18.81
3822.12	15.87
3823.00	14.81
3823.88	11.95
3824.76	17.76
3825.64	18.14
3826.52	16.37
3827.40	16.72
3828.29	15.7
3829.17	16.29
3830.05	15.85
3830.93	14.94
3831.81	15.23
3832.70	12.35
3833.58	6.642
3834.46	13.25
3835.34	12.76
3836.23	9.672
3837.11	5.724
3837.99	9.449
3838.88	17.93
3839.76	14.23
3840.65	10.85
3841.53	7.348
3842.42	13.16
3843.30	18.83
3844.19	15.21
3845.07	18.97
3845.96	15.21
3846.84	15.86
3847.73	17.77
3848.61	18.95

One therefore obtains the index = 16.2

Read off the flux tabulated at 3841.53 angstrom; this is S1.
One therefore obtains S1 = 7.348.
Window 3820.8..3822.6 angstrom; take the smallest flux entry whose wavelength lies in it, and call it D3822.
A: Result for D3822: 15.87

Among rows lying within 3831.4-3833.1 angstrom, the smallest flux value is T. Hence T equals 12.35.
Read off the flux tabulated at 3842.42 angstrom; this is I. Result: 13.16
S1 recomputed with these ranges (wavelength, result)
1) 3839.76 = 14.23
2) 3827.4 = 16.72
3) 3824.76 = 17.76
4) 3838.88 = 17.93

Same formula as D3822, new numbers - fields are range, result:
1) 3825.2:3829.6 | 15.7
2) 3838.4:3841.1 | 10.85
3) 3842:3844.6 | 13.16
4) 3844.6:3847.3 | 15.21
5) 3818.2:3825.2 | 11.95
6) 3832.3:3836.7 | 6.642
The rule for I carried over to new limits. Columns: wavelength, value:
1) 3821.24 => 18.81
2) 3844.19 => 15.21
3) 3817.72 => 22.74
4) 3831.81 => 15.23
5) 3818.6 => 18.62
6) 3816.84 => 23.19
